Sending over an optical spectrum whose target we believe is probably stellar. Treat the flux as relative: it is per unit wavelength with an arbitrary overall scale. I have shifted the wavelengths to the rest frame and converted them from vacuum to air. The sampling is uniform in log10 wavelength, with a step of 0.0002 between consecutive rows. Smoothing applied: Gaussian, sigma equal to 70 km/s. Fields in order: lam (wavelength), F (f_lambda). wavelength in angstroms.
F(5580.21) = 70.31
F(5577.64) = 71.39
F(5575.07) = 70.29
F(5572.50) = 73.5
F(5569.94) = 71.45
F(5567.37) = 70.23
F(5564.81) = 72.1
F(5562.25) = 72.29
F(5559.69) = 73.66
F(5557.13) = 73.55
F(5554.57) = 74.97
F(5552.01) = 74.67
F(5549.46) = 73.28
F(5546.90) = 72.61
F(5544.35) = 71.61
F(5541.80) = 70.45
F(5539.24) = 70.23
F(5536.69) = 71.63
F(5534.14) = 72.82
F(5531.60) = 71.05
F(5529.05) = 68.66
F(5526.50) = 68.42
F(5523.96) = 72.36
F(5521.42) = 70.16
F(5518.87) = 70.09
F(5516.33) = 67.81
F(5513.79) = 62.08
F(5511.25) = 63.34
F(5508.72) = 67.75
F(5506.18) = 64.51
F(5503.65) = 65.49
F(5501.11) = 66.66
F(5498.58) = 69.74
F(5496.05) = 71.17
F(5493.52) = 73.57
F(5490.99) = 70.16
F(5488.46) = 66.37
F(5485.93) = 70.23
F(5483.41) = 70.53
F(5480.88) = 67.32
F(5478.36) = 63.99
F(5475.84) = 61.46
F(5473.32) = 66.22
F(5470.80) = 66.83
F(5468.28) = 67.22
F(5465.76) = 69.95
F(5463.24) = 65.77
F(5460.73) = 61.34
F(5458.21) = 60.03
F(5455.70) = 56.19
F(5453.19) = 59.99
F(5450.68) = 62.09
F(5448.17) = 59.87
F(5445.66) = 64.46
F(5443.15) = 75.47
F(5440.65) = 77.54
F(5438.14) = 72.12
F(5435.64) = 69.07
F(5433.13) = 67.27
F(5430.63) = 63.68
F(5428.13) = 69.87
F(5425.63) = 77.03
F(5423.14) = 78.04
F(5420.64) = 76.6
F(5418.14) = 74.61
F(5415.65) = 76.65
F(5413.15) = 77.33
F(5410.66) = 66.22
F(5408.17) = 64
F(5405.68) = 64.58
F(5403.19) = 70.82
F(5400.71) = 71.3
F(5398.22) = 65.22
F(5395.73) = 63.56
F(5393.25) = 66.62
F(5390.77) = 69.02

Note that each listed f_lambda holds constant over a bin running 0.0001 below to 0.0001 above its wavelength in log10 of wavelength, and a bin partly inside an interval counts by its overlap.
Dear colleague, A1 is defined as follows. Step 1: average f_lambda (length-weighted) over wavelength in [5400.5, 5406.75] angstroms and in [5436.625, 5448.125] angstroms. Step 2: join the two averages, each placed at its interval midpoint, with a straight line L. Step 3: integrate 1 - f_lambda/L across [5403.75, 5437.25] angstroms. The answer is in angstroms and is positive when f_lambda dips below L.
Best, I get -0.7 angstroms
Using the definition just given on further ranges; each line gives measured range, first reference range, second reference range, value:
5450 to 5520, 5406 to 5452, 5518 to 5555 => 4.92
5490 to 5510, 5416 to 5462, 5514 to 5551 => 0.33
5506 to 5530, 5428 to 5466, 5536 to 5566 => 0.95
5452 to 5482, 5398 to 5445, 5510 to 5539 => 2.78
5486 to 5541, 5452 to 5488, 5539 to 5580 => -0.30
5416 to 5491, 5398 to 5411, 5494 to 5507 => -0.16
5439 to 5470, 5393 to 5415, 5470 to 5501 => 1.35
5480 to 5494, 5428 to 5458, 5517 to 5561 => -0.18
